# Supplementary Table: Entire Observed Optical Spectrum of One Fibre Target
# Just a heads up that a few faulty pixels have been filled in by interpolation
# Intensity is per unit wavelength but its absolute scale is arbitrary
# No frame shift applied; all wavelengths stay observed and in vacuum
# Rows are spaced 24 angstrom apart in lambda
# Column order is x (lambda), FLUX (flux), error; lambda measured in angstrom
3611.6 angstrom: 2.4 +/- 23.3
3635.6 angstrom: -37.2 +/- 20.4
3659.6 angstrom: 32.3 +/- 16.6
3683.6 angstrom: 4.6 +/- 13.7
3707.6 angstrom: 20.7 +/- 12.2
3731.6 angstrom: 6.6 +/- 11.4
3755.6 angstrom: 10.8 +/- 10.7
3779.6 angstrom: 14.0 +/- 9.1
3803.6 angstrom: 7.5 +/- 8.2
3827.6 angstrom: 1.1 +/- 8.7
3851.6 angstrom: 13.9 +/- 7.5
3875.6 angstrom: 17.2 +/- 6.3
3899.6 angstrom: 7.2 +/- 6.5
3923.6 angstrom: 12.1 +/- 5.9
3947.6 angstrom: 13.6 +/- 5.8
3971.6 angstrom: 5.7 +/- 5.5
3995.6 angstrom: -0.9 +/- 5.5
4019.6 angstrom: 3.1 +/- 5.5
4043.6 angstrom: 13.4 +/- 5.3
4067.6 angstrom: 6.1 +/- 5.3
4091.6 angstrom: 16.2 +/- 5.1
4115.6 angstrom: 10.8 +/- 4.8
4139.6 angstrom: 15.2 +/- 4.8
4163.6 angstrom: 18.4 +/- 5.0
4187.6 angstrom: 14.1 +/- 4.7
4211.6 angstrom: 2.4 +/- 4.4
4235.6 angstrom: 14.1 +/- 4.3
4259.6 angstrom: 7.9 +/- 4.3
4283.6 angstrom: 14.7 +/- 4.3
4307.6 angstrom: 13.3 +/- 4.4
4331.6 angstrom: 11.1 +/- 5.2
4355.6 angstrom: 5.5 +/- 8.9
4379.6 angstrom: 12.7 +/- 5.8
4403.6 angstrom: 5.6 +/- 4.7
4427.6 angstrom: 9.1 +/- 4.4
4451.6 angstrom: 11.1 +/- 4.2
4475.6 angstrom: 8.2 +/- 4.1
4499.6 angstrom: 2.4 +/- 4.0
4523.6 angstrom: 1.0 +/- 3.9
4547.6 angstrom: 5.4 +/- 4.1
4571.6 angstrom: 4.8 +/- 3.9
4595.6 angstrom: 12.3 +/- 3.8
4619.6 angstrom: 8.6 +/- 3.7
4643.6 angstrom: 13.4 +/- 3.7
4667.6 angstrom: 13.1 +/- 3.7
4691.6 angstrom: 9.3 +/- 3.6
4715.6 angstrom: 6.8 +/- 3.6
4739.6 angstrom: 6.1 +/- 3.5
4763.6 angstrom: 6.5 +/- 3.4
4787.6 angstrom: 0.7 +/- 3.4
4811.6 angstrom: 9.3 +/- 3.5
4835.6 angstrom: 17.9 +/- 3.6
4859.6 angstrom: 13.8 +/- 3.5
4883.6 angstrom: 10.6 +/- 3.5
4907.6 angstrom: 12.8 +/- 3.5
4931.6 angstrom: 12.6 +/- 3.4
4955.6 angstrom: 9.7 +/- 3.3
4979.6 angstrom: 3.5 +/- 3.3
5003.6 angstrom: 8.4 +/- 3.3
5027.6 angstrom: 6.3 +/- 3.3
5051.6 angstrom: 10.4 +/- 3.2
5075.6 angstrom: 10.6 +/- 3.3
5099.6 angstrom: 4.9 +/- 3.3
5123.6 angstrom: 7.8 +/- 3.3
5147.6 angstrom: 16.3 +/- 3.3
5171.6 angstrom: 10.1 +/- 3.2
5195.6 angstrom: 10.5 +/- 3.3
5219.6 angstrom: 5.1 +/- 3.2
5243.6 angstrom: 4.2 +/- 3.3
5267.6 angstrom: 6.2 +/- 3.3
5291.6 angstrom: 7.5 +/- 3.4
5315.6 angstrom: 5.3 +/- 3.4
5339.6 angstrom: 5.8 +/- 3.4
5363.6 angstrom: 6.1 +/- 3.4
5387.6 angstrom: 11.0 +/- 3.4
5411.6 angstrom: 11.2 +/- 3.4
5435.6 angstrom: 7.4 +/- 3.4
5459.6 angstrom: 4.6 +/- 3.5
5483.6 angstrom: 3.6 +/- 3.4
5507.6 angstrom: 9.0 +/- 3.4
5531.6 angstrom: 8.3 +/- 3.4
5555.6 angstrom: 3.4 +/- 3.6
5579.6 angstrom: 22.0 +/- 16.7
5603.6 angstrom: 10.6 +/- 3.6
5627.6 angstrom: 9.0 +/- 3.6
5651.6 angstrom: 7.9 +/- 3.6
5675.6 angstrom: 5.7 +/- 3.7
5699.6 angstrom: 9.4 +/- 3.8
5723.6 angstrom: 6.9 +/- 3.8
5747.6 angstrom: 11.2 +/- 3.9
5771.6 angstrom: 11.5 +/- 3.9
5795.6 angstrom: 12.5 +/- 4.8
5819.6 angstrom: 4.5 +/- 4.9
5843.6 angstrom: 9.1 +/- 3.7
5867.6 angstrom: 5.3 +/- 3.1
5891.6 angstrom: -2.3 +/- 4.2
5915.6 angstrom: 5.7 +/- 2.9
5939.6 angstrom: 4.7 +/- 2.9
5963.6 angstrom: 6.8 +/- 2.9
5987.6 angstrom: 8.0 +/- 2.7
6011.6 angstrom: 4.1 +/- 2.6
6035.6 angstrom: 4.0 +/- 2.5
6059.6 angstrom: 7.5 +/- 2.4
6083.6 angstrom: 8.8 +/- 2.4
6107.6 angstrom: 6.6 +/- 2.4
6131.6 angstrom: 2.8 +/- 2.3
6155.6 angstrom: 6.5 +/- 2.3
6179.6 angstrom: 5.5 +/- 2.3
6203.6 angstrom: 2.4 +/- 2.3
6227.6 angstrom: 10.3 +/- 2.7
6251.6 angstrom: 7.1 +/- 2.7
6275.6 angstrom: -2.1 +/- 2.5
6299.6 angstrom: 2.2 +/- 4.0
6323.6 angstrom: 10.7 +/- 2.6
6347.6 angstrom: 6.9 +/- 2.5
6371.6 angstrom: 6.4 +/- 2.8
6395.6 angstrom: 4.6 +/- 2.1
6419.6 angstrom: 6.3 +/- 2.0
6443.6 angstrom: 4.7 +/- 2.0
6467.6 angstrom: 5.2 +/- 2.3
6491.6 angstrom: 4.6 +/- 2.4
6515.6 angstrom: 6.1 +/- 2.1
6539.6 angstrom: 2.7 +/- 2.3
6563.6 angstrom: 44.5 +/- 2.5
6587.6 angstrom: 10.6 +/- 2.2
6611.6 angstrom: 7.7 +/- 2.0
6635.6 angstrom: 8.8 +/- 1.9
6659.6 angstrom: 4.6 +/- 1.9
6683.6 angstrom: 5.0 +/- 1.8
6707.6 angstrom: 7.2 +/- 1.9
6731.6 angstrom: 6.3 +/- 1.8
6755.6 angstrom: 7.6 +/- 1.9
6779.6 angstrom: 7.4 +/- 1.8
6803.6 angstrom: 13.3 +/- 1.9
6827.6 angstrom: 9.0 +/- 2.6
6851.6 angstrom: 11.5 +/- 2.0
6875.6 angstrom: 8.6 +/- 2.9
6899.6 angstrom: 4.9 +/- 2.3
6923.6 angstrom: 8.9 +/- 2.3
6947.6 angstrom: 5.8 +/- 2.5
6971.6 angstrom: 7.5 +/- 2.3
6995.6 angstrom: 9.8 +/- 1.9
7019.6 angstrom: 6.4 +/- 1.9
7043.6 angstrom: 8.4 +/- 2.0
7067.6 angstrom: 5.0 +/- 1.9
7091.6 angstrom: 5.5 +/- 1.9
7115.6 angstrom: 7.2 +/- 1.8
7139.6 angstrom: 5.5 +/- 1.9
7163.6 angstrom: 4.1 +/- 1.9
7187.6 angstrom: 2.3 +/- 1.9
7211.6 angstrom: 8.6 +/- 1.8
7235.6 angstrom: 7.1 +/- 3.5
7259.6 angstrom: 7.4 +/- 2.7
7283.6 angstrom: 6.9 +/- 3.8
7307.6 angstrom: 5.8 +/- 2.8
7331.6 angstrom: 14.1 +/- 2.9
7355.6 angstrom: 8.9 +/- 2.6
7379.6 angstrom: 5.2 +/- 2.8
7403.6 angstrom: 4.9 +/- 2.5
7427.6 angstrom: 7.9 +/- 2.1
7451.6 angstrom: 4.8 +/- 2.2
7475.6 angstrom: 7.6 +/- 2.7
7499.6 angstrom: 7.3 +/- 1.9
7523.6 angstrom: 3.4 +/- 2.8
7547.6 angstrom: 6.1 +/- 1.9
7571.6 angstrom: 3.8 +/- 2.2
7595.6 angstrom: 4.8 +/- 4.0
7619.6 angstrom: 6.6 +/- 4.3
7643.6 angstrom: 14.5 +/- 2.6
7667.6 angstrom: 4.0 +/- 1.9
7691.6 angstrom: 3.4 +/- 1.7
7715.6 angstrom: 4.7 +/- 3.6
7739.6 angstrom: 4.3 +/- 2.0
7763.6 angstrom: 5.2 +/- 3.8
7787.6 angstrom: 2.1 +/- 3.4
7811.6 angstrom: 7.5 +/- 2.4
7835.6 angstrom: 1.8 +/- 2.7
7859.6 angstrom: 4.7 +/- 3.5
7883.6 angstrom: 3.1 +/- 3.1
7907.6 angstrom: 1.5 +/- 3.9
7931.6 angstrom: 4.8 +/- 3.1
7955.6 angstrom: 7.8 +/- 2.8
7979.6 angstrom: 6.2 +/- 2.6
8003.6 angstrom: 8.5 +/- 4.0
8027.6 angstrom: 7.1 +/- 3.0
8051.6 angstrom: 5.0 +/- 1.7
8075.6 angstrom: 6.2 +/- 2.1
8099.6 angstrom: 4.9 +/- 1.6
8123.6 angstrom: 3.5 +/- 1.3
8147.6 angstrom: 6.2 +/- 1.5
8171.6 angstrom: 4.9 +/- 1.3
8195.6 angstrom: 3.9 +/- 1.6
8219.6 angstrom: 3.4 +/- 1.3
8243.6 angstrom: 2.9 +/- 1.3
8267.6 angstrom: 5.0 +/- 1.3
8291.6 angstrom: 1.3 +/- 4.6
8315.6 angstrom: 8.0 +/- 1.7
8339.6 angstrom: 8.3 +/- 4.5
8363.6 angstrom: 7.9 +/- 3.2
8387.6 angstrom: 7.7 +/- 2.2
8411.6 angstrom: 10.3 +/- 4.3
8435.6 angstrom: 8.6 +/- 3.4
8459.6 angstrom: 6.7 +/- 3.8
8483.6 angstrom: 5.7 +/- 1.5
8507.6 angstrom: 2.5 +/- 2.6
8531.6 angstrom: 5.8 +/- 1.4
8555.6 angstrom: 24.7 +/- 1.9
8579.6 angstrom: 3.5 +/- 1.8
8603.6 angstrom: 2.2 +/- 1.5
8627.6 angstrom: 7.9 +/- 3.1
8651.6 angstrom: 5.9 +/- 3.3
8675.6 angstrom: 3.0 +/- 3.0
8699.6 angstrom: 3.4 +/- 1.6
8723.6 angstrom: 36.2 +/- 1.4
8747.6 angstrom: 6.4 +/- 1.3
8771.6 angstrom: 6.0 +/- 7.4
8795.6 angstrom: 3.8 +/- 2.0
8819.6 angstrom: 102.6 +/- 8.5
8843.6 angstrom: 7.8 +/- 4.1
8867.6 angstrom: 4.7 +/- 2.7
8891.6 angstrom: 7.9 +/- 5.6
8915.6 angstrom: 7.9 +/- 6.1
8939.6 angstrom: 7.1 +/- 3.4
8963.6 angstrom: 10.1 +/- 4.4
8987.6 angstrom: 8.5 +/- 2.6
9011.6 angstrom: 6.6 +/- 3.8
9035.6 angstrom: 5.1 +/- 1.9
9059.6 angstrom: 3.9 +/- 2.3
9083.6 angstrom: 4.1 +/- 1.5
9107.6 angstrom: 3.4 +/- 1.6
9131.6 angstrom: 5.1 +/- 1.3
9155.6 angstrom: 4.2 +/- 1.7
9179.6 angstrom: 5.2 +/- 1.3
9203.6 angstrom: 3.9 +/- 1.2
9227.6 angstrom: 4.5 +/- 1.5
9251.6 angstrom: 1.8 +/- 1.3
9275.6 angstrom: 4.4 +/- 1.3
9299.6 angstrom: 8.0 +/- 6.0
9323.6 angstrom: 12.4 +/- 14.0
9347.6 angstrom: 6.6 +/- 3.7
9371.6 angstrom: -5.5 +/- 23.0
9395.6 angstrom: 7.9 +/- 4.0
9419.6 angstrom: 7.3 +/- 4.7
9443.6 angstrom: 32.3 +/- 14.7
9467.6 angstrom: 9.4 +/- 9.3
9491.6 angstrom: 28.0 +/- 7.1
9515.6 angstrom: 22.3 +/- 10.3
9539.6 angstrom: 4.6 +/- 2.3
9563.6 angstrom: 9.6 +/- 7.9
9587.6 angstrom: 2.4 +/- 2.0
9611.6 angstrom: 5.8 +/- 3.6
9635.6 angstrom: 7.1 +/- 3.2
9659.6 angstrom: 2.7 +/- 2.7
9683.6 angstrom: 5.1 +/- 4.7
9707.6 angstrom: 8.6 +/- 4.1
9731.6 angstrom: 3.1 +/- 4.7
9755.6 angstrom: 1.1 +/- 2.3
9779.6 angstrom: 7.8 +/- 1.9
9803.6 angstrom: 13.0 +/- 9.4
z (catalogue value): 0.76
